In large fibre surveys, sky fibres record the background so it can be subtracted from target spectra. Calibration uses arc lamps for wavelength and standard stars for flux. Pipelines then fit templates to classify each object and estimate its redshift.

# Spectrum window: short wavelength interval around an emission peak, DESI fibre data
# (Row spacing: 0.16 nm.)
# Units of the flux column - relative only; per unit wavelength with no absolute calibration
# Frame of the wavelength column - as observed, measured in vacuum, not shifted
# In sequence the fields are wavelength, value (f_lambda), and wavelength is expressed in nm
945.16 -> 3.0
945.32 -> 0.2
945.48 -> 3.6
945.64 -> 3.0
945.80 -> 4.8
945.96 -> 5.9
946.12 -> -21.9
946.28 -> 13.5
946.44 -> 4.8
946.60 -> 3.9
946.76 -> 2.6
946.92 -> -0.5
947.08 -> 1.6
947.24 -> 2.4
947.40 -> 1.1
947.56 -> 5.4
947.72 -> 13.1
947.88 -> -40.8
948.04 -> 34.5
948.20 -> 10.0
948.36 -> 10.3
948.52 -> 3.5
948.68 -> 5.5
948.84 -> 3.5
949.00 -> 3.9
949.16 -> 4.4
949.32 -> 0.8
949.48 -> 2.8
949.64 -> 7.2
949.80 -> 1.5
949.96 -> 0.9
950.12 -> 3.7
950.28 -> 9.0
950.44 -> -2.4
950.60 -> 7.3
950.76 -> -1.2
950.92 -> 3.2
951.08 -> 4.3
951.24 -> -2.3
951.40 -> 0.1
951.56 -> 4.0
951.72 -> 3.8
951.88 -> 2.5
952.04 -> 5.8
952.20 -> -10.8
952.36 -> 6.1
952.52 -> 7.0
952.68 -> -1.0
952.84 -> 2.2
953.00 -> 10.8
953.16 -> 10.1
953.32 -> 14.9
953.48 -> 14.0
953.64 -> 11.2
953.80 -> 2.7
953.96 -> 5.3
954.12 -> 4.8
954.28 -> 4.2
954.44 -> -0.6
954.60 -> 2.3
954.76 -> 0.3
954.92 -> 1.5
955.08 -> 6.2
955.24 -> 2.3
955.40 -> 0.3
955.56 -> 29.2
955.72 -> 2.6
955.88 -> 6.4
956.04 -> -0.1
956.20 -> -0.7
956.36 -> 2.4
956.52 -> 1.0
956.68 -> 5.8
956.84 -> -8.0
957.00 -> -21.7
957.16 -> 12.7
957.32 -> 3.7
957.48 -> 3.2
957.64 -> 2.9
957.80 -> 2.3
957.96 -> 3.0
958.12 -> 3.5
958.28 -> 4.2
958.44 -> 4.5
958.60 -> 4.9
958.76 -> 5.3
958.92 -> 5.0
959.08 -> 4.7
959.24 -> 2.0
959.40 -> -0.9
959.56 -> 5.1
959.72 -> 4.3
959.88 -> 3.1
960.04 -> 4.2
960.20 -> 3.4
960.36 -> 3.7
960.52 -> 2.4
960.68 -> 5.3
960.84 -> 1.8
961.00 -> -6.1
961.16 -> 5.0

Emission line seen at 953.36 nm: H-gamma 4340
